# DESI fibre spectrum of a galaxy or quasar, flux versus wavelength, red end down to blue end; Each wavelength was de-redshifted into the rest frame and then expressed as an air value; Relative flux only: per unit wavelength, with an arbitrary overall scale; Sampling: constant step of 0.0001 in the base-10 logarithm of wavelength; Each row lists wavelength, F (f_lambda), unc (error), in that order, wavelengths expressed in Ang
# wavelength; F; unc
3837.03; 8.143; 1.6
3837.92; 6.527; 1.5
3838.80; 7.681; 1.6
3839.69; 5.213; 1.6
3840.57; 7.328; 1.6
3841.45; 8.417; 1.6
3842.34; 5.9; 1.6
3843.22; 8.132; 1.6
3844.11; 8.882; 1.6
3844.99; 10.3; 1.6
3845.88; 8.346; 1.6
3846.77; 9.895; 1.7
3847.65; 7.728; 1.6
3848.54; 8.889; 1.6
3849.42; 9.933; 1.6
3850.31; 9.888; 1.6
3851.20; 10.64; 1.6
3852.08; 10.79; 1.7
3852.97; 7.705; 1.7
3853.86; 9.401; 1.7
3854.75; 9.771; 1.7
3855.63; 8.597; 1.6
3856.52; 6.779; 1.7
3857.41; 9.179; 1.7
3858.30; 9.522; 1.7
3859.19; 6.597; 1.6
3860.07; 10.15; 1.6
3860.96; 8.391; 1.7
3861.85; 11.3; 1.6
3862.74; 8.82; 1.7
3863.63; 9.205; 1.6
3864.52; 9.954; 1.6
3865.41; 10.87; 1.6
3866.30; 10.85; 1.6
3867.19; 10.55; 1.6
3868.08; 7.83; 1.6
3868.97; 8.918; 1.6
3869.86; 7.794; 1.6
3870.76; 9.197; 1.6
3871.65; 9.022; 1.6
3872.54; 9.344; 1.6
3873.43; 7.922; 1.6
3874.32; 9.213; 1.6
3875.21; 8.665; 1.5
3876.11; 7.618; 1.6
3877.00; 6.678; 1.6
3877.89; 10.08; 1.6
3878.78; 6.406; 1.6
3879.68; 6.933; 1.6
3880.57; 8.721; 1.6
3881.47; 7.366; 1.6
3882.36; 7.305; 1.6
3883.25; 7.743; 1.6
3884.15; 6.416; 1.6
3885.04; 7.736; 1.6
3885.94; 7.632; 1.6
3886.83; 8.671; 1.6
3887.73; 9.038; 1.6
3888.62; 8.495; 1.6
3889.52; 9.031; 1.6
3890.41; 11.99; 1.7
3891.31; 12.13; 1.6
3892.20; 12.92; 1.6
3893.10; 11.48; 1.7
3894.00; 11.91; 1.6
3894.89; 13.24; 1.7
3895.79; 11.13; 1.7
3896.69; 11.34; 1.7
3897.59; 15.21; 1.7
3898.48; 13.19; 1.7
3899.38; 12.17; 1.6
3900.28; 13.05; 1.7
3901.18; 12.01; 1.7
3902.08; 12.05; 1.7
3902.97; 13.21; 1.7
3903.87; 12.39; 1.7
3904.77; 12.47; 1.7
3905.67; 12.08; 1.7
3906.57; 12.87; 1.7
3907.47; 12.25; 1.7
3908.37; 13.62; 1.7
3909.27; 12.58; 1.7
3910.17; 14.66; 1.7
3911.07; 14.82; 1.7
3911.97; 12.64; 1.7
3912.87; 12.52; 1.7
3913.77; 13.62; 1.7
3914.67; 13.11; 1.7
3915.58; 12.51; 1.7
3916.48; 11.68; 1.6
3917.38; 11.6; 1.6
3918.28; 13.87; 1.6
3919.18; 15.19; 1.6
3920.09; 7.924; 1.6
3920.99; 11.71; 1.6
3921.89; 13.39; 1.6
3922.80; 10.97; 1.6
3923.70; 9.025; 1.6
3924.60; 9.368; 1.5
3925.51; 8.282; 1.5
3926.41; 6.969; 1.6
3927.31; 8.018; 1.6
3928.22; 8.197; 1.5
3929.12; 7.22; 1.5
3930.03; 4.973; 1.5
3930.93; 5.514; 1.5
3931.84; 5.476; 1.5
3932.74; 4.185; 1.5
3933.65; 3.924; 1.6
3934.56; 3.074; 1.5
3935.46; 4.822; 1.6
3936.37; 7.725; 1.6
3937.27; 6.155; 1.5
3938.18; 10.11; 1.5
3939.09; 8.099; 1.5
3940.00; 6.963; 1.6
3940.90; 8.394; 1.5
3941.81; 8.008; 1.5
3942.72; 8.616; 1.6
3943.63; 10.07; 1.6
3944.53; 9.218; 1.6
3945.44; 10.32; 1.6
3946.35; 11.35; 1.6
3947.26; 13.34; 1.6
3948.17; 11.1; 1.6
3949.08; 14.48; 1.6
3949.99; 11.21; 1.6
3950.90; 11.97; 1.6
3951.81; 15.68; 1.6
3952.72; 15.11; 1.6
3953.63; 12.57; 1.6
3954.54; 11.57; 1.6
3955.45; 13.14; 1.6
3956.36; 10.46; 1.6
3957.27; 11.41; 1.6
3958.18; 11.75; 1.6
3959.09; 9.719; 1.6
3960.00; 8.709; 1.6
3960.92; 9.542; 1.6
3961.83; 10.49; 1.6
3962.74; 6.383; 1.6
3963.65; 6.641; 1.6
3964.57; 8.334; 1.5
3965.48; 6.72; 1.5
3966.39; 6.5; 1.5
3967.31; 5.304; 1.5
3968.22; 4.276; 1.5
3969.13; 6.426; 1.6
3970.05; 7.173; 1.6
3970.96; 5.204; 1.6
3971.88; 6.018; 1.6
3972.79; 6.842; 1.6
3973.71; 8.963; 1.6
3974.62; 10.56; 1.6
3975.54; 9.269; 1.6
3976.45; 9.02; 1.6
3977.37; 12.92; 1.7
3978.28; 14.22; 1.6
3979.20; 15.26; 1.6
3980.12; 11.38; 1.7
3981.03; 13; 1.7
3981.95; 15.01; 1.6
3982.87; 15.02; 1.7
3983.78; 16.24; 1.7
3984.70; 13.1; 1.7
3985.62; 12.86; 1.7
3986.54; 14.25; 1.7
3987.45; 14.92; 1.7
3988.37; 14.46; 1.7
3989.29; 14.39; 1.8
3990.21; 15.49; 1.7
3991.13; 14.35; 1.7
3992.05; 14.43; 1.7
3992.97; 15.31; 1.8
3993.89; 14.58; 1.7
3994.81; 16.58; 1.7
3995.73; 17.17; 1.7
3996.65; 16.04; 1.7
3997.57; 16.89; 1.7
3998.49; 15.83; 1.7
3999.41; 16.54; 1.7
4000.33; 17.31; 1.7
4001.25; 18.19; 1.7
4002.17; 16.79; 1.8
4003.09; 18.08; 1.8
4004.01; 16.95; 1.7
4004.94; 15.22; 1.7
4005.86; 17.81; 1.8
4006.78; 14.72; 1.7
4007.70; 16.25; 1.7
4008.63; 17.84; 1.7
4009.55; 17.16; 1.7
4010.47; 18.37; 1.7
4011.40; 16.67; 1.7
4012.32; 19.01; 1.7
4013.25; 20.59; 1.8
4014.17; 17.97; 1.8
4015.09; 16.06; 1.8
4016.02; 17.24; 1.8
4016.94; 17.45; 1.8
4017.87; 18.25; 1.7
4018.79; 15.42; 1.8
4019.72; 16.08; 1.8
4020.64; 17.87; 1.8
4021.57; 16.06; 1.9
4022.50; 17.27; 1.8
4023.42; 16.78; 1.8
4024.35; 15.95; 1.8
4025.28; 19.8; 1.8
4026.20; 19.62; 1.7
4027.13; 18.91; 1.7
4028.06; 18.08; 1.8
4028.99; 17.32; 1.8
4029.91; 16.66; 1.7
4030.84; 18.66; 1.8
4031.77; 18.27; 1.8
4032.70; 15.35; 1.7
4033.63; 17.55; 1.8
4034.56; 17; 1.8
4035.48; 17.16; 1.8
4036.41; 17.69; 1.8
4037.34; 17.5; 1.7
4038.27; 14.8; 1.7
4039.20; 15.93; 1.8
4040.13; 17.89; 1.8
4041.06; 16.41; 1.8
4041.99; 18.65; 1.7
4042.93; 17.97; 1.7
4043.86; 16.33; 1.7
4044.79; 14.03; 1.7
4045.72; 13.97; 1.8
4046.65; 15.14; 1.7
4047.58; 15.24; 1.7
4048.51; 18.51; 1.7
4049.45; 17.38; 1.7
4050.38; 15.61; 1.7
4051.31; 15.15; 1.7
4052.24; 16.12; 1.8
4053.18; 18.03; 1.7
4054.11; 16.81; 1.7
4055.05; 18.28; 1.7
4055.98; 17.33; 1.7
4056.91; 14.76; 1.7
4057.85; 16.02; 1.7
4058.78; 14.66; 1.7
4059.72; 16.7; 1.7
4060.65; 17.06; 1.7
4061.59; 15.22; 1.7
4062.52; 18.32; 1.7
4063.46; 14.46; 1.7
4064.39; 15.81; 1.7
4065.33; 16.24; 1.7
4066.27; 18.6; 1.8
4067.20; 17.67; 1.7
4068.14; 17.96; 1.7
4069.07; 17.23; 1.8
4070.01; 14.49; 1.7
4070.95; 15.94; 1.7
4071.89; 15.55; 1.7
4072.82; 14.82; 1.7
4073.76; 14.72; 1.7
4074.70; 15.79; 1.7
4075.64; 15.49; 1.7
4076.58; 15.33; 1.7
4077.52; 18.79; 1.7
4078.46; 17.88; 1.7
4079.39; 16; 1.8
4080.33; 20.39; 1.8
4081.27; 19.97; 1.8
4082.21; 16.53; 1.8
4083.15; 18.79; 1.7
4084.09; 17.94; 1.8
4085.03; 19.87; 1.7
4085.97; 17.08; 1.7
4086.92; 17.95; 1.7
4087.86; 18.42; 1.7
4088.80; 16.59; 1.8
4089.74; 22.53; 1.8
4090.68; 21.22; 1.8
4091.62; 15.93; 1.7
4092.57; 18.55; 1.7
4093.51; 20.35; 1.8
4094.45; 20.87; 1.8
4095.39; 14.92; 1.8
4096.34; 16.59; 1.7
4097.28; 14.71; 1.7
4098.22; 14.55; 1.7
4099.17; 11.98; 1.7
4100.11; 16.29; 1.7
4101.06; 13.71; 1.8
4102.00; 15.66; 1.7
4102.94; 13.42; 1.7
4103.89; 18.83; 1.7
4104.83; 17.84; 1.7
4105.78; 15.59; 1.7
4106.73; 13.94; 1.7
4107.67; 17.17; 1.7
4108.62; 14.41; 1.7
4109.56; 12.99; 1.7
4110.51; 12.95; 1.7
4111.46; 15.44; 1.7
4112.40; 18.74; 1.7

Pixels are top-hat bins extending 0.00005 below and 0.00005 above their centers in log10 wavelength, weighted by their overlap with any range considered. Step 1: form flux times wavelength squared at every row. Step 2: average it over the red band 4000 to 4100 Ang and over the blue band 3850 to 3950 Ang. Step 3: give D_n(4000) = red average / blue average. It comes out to 1.87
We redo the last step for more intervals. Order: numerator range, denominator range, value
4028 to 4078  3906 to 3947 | 1.82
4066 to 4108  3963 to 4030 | 1.23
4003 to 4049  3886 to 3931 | 1.59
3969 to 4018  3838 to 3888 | 1.82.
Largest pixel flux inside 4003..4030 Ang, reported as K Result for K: 20.59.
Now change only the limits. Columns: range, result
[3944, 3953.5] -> 15.68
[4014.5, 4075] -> 19.8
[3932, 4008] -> 18.19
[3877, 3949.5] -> 15.21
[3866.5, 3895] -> 13.24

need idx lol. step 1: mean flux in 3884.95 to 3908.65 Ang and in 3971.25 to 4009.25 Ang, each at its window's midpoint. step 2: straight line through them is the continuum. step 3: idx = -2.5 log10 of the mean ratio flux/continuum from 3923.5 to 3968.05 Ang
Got 0.423 mag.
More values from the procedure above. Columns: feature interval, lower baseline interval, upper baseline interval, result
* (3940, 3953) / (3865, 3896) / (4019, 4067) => 0.106 mag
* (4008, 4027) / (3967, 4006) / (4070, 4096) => -0.197 mag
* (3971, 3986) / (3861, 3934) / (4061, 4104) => 0.131 mag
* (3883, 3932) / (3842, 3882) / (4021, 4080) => -0.031 mag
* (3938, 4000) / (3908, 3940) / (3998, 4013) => 0.201 mag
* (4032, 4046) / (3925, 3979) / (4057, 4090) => -0.136 mag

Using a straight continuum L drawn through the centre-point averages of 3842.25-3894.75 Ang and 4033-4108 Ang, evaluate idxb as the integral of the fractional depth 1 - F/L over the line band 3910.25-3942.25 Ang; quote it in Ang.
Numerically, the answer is 5.6 Ang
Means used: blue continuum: 9.05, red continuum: 16.7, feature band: 9.2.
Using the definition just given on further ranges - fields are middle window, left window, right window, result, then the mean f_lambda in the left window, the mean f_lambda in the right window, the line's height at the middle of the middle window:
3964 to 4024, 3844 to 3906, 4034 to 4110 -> -0.4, 9.73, 16.7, 13.9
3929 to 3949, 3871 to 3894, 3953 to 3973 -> 1.8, 8.81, 8.49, 8.59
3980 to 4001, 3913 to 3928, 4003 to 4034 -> 0.7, 11.1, 17.4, 15.6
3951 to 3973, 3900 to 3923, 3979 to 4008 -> 8.1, 12.7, 15.5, 14.4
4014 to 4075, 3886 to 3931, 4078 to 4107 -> -3.9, 11.4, 17.3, 15.7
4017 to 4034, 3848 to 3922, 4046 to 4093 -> -2.2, 10.4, 17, 15.4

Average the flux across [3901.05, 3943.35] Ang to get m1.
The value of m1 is 9.95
